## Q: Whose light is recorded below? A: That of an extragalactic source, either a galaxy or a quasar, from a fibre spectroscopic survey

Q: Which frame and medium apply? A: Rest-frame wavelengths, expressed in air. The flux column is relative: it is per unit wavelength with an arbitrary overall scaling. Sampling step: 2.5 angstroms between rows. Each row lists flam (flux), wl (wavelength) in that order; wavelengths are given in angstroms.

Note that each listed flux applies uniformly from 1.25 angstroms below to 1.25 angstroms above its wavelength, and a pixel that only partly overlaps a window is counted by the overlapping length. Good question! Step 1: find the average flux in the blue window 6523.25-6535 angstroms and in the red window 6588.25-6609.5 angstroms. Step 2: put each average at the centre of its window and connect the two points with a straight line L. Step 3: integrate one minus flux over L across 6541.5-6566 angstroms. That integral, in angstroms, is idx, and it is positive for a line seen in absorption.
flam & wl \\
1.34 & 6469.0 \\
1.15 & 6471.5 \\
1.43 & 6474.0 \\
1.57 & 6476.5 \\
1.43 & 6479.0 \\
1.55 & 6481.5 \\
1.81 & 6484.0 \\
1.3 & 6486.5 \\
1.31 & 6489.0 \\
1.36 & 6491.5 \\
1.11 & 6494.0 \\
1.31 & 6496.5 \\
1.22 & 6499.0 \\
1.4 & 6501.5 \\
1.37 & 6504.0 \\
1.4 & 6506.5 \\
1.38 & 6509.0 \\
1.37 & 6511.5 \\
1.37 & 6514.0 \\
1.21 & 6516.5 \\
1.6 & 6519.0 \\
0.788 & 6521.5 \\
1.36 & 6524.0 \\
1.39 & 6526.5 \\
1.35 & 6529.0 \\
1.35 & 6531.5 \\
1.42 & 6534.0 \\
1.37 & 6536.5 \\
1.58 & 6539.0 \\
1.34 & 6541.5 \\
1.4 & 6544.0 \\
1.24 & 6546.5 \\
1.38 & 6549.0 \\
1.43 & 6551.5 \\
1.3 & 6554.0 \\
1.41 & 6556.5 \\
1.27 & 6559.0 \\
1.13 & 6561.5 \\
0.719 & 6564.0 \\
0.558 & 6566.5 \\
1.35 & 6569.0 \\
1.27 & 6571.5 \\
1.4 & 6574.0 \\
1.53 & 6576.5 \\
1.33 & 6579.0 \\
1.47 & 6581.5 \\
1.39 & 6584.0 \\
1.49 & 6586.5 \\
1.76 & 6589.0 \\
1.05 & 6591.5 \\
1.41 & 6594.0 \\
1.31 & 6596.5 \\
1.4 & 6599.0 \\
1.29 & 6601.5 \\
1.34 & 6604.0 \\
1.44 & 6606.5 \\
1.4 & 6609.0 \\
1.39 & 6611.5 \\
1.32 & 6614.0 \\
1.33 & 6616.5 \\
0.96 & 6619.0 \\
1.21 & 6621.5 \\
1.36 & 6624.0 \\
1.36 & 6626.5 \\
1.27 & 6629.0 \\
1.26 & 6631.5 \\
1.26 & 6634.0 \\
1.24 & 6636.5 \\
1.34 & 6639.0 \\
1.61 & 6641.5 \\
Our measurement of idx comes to 2.4 angstroms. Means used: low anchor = 1.37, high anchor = 1.37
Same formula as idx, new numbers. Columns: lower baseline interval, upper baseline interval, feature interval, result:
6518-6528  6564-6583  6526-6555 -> -2.65 angstroms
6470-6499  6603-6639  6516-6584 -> 2.34 angstroms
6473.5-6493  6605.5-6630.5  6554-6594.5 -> 2.17 angstroms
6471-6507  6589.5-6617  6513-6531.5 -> 1.02 angstroms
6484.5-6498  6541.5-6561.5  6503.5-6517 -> -0.43 angstroms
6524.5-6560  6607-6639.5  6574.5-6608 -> -2.01 angstroms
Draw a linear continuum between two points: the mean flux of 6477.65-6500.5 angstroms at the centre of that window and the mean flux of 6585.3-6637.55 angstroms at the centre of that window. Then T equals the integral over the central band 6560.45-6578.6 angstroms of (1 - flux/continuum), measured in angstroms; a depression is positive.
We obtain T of 2.7 angstroms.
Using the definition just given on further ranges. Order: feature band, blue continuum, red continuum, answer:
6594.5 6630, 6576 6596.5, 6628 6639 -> 0.5 angstroms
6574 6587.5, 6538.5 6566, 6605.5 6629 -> -1.6 angstroms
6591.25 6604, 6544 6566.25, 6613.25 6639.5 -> -0.8 angstroms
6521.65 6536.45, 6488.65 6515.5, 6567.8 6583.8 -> 0.2 angstroms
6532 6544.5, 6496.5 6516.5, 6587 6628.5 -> -0.7 angstroms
